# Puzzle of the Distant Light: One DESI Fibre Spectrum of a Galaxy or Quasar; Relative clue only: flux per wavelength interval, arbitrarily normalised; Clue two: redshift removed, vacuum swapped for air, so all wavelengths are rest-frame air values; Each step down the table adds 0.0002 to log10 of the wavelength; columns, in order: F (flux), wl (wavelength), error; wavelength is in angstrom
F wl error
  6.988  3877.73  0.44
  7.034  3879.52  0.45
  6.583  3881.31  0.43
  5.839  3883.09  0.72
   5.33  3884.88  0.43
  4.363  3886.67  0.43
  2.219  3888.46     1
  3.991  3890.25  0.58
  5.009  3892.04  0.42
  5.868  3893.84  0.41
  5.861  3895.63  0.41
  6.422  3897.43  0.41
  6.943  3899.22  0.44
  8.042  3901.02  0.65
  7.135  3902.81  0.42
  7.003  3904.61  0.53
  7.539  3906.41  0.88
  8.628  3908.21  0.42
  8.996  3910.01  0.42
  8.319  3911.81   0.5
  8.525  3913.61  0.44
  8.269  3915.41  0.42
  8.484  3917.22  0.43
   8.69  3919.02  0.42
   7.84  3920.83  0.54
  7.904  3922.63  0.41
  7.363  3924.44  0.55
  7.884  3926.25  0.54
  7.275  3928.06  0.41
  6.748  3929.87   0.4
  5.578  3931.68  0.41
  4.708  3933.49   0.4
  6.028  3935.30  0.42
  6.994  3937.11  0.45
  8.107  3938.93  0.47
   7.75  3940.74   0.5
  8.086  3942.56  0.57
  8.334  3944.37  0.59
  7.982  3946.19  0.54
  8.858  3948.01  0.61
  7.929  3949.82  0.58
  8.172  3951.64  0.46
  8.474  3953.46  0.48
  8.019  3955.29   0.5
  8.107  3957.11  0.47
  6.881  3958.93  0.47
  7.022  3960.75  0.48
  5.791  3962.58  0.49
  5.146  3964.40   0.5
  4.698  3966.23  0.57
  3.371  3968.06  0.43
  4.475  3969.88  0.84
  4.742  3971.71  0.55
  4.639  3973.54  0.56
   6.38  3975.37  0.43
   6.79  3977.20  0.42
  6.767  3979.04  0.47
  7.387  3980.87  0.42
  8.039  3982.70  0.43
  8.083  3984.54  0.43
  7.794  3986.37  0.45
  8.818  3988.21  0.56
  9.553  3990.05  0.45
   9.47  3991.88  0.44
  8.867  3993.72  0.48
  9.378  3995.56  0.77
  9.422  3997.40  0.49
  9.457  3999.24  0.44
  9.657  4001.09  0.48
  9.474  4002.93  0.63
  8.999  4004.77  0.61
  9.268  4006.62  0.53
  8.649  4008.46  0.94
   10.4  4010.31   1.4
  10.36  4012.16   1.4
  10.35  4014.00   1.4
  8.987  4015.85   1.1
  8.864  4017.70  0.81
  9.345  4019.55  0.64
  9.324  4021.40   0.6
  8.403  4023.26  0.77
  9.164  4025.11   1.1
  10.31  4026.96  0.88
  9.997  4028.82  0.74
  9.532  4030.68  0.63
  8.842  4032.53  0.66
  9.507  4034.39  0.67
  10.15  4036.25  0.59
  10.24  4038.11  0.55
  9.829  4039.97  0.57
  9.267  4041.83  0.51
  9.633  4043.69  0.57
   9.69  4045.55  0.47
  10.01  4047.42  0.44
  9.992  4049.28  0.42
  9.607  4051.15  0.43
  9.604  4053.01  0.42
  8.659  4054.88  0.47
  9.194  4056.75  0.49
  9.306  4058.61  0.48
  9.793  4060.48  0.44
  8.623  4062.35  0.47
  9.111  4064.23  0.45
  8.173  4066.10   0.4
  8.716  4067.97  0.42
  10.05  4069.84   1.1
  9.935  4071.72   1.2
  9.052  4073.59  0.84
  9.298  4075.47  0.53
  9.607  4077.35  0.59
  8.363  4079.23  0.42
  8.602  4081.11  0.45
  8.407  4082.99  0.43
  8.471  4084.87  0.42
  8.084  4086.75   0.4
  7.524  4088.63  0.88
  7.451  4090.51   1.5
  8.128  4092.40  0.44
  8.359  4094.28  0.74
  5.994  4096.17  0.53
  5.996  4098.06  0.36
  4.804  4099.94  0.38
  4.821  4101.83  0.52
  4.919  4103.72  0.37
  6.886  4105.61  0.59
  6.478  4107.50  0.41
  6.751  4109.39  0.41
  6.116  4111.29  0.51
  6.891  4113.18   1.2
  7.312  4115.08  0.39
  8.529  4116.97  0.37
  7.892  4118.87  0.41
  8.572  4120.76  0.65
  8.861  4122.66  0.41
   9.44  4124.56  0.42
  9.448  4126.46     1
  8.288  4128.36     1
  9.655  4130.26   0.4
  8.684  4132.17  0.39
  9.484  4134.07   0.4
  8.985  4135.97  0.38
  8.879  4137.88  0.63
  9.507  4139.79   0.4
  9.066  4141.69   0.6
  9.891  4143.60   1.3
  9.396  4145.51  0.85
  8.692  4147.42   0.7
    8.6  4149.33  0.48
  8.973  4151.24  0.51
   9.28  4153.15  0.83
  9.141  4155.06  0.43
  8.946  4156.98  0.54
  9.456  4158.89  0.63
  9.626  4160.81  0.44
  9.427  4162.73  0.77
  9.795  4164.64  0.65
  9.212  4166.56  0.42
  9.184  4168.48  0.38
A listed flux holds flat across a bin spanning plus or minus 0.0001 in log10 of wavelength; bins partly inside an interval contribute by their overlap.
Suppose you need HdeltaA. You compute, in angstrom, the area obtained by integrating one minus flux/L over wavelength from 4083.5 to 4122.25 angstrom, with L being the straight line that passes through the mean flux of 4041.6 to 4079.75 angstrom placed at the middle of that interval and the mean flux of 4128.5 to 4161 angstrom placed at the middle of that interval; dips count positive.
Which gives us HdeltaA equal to 9.2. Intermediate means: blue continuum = 9.33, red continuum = 9.16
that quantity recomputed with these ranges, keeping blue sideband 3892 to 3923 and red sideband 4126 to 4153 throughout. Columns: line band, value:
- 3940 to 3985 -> 6.1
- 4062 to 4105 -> 4.0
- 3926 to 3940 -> 2.1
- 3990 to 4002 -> -1.8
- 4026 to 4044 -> -2.8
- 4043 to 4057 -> -1.7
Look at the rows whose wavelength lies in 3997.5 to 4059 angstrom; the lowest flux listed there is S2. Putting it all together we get 8.403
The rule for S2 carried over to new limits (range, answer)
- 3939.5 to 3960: 6.881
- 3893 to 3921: 5.861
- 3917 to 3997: 3.371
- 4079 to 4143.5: 4.804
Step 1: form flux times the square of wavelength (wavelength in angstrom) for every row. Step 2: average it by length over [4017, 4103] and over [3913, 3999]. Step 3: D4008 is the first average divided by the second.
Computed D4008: 1.3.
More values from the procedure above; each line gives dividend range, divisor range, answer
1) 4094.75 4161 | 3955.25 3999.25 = 1.23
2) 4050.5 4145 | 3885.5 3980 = 1.32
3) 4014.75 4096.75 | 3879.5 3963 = 1.37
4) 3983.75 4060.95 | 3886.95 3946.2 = 1.40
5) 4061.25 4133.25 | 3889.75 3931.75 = 1.19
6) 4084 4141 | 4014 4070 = 0.85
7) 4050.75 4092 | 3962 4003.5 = 1.27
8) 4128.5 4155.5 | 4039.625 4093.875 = 1.05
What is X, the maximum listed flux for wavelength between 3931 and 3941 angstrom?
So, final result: 8.107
